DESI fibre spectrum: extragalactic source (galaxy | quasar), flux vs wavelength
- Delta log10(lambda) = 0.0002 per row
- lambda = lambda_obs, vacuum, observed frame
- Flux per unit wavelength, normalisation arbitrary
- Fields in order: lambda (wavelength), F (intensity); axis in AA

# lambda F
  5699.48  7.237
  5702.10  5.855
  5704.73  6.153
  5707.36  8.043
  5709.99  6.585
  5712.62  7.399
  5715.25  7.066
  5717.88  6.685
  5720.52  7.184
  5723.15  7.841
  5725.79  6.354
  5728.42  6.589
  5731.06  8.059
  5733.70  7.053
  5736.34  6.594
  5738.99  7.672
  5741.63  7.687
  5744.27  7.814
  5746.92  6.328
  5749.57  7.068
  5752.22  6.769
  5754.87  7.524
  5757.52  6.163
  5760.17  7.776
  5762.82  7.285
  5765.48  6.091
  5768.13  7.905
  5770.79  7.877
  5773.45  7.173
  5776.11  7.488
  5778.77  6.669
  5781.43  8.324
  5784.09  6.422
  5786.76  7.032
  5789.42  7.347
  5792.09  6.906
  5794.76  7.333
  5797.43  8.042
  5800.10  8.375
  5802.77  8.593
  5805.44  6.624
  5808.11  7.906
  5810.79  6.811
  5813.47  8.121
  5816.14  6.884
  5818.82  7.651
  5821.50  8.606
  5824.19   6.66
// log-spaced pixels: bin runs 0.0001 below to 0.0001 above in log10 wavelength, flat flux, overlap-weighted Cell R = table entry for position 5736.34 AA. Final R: 6.594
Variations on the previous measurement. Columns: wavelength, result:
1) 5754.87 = 7.524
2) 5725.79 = 6.354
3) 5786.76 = 7.032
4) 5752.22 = 6.769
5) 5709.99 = 6.585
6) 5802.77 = 8.593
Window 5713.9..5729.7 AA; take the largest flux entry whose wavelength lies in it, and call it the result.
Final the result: 7.841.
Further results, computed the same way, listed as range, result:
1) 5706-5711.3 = 8.043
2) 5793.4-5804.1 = 8.593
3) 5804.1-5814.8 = 8.121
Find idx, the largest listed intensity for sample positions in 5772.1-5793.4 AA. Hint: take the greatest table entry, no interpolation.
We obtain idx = 8.324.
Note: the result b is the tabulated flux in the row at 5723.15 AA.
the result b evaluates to 7.841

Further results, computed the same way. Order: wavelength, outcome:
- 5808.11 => 7.906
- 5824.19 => 6.66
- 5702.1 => 5.855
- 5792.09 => 6.906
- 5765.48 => 6.091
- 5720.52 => 7.184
